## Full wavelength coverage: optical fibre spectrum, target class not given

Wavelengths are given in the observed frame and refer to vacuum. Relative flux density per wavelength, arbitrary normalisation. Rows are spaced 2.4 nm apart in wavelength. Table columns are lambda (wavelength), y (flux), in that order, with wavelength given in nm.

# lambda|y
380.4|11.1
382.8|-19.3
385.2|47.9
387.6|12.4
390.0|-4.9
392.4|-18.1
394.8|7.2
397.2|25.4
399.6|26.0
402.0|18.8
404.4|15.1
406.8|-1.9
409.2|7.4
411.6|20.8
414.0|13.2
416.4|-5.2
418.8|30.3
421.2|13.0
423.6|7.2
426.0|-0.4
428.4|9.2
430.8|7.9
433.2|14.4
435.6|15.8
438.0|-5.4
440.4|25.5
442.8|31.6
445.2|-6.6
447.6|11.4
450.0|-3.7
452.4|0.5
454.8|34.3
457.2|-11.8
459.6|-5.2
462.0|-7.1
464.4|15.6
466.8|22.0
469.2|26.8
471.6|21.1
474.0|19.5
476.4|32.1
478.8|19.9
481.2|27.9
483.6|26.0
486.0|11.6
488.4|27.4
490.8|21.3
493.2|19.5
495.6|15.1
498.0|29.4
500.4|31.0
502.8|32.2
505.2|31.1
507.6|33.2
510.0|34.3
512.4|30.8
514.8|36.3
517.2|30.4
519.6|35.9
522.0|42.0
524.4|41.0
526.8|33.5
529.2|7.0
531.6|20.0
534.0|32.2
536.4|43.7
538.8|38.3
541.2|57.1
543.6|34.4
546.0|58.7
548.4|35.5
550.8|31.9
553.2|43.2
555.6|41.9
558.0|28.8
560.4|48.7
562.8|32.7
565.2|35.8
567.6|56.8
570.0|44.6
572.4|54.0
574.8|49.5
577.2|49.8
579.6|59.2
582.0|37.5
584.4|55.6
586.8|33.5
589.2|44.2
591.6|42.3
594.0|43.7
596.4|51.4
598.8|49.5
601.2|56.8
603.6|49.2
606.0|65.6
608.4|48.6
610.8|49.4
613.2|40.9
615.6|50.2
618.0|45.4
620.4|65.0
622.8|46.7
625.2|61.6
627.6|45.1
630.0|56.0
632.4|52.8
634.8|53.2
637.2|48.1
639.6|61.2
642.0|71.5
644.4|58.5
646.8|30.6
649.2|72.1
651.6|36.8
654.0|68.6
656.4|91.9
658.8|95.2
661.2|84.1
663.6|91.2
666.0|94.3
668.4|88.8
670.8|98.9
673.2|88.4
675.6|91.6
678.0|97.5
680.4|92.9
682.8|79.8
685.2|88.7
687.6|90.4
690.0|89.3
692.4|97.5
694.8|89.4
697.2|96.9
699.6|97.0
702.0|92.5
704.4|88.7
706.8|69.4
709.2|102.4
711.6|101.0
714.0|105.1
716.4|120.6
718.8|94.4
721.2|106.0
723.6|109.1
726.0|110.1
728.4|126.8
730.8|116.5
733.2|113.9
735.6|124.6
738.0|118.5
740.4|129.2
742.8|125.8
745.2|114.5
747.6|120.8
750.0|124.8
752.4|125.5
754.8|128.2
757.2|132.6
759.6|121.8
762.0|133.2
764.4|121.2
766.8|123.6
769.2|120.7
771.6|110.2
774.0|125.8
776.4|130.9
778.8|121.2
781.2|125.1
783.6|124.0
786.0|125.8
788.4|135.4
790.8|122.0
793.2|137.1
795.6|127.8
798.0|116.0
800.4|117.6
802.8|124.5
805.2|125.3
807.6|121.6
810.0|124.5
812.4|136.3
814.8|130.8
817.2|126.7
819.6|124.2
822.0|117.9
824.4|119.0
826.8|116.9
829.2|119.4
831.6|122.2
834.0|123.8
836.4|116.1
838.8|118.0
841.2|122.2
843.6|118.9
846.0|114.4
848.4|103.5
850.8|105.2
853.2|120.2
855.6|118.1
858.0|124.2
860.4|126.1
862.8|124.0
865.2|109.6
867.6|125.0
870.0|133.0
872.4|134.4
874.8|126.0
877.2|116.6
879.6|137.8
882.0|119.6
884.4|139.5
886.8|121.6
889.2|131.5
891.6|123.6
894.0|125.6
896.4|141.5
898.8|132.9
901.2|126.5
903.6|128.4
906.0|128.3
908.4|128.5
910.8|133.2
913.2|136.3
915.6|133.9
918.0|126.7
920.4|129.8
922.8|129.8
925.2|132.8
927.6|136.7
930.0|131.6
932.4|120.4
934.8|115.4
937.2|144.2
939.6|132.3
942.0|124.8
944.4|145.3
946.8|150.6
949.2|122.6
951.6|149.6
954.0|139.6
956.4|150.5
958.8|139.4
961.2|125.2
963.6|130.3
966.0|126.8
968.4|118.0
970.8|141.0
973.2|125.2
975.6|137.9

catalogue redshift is 0.642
